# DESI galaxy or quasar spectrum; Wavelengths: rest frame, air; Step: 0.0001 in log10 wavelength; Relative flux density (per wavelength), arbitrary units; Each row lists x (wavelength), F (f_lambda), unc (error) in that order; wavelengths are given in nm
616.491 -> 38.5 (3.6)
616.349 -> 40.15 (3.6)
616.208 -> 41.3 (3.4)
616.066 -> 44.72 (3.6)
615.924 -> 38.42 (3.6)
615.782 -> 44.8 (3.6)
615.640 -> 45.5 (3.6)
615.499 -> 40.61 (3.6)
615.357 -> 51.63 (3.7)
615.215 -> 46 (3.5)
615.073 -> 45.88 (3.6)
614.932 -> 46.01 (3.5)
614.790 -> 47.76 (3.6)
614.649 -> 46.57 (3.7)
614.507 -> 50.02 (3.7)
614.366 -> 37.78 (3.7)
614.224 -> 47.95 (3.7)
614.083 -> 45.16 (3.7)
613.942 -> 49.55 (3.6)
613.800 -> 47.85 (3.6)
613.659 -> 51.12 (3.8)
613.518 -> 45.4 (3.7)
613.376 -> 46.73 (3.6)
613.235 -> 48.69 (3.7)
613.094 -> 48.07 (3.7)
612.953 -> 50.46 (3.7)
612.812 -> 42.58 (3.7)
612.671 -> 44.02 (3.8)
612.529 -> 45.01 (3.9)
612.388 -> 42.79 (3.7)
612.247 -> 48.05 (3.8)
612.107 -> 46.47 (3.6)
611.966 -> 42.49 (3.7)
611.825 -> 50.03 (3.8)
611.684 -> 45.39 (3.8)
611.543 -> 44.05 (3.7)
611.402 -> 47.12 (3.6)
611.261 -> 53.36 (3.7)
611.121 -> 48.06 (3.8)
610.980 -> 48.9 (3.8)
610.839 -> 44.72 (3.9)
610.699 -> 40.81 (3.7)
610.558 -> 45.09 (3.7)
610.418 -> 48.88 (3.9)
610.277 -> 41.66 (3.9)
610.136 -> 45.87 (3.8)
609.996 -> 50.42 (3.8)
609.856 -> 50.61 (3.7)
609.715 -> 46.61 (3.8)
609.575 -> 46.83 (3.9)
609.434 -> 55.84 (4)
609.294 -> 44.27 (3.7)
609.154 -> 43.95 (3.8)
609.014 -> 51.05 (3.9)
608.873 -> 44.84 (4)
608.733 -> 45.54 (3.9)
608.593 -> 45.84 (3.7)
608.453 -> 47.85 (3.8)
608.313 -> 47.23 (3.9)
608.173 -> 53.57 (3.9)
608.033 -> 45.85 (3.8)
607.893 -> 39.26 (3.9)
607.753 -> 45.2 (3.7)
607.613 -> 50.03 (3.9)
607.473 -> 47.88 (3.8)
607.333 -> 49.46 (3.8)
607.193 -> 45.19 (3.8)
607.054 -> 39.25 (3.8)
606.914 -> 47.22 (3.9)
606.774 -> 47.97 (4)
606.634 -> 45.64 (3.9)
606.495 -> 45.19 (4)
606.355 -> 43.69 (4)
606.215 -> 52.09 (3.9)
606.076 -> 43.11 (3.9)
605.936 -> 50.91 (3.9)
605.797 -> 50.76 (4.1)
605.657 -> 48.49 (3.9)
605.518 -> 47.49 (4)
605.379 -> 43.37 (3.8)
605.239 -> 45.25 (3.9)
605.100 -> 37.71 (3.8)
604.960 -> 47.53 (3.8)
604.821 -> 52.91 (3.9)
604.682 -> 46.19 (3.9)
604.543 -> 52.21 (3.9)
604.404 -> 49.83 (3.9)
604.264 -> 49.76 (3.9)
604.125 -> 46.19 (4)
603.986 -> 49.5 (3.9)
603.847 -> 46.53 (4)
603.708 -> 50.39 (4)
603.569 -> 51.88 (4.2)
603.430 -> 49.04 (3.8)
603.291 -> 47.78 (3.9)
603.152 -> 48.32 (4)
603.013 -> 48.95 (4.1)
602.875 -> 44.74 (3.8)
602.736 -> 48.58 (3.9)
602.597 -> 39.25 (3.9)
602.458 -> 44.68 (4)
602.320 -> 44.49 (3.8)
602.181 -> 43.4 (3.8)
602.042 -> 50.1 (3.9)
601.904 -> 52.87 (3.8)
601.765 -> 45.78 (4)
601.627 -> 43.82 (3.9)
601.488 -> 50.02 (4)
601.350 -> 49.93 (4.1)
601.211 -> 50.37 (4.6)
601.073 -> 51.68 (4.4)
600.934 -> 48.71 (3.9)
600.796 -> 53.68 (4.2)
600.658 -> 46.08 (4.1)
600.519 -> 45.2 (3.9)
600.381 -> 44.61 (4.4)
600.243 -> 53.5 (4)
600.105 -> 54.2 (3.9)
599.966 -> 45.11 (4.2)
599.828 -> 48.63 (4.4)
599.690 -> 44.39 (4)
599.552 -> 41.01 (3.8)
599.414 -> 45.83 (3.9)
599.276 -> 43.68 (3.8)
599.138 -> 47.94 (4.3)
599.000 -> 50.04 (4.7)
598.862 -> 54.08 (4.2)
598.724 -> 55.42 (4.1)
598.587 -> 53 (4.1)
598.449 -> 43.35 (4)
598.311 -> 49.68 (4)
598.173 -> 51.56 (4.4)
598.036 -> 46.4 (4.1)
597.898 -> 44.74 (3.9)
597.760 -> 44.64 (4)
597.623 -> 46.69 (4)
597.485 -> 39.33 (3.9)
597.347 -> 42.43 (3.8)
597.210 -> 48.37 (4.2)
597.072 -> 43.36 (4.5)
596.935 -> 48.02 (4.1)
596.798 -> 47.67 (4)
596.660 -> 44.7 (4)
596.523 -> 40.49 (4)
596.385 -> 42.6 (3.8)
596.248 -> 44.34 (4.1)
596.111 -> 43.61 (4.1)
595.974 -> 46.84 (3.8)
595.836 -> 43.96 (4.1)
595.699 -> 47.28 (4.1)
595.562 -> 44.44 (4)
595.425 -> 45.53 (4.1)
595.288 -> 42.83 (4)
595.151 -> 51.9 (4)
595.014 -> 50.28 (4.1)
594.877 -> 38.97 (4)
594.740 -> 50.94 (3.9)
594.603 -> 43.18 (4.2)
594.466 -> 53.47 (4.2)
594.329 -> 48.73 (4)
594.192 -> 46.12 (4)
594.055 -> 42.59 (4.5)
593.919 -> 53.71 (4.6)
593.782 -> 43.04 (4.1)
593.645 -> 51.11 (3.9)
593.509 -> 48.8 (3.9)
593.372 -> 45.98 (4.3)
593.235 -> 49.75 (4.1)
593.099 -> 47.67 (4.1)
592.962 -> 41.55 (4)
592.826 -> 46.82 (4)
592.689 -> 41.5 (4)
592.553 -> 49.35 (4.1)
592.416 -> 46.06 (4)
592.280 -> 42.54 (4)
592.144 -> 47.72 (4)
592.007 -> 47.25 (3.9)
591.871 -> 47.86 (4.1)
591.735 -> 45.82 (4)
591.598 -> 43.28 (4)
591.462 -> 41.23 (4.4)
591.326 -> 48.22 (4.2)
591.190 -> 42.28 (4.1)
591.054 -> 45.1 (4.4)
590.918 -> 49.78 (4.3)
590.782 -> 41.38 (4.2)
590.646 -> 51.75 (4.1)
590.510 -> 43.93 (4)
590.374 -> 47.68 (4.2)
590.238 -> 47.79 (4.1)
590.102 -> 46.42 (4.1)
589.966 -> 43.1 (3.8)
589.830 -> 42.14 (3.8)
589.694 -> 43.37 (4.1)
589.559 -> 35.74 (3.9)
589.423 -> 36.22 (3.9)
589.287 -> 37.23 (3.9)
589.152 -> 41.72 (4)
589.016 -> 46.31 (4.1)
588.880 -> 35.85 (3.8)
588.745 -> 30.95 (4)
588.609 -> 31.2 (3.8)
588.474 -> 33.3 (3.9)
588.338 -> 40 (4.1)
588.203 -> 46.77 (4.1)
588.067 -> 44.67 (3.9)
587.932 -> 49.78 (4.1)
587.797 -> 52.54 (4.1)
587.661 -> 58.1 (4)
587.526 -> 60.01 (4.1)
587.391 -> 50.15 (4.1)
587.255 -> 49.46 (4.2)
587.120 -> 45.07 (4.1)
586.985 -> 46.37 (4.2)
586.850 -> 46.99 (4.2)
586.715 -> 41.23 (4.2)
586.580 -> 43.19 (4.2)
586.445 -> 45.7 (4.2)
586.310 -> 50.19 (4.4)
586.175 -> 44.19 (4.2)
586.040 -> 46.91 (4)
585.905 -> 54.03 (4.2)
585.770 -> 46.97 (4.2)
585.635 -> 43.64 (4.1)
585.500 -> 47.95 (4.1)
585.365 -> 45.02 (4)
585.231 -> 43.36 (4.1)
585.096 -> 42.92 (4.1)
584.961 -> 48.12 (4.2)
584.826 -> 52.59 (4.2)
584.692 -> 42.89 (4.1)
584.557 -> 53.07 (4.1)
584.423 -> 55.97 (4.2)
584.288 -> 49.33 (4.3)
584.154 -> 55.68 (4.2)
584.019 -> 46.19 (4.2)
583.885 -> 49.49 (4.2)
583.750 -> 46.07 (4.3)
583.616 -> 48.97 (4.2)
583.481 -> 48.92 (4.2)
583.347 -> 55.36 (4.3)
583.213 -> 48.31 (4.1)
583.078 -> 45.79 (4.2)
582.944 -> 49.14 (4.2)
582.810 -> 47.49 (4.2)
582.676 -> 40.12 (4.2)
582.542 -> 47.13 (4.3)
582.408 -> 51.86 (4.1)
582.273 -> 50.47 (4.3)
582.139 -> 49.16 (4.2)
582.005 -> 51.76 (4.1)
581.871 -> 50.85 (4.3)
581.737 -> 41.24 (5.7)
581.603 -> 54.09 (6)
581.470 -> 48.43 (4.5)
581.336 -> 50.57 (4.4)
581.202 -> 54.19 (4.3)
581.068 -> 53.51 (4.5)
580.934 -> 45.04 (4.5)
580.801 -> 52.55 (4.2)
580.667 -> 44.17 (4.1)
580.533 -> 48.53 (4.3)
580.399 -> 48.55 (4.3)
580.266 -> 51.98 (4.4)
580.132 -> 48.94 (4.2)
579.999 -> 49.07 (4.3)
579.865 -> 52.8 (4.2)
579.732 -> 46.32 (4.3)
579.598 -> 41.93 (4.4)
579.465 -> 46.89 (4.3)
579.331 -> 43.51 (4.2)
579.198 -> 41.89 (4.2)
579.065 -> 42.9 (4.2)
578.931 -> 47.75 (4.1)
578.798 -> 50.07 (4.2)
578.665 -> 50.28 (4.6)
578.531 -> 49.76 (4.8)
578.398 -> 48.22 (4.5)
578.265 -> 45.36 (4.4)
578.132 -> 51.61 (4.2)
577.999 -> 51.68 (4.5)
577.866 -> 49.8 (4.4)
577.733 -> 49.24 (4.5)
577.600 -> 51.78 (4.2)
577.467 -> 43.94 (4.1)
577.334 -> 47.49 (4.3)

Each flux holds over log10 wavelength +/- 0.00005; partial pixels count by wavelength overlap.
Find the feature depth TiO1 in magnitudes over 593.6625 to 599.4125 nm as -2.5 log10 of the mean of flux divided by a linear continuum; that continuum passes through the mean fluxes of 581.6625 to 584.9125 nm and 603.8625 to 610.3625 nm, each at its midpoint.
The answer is 0.03 mag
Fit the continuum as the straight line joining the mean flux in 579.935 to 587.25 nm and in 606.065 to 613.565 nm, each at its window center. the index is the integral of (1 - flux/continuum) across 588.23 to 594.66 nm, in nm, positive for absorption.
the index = 0.48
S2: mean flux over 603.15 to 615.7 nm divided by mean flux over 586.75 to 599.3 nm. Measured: 1.03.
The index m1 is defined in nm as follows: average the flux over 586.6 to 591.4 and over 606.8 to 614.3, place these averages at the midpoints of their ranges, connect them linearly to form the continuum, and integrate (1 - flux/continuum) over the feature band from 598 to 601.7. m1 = -0.246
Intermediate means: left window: 44.3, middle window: 48.6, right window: 46.8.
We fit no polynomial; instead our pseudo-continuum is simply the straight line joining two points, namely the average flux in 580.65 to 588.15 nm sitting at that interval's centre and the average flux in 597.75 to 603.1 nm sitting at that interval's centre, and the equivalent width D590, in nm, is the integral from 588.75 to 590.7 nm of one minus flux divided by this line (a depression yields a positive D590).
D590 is 0.24 nm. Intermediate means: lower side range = 48.7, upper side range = 47.8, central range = 42.4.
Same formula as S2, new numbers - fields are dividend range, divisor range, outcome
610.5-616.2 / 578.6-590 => 0.98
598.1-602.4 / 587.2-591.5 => 1.10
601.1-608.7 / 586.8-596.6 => 1.04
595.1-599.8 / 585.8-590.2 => 1.04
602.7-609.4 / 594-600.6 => 1.01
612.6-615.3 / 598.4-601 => 0.97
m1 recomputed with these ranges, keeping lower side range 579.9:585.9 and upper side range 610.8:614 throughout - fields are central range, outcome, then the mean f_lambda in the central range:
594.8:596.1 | 0.06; 45.7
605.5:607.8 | 0.02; 47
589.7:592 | 0.14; 45.5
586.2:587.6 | 0.02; 47.8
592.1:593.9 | 0.06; 46.5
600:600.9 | -0.03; 49.3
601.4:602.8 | 0.04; 46.3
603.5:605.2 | -0.03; 48.3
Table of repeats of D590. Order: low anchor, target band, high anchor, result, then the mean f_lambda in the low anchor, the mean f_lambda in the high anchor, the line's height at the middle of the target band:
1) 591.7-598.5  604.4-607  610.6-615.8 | -0.05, 46.1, 46.4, 46.3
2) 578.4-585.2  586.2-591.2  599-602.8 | 0.39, 48.6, 47.4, 48.2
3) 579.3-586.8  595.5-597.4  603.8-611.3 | 0.11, 48.3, 47.1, 47.6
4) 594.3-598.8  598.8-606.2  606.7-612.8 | -0.21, 46.3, 46.6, 46.4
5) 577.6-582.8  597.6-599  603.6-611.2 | -0.04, 48.5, 47.1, 47.6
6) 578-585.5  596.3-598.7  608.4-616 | 0.08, 48.5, 46.5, 47.5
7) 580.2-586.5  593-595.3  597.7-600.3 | 0.04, 48.7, 48.3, 48.4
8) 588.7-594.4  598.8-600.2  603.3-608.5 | -0.04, 44.7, 47.3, 46.2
